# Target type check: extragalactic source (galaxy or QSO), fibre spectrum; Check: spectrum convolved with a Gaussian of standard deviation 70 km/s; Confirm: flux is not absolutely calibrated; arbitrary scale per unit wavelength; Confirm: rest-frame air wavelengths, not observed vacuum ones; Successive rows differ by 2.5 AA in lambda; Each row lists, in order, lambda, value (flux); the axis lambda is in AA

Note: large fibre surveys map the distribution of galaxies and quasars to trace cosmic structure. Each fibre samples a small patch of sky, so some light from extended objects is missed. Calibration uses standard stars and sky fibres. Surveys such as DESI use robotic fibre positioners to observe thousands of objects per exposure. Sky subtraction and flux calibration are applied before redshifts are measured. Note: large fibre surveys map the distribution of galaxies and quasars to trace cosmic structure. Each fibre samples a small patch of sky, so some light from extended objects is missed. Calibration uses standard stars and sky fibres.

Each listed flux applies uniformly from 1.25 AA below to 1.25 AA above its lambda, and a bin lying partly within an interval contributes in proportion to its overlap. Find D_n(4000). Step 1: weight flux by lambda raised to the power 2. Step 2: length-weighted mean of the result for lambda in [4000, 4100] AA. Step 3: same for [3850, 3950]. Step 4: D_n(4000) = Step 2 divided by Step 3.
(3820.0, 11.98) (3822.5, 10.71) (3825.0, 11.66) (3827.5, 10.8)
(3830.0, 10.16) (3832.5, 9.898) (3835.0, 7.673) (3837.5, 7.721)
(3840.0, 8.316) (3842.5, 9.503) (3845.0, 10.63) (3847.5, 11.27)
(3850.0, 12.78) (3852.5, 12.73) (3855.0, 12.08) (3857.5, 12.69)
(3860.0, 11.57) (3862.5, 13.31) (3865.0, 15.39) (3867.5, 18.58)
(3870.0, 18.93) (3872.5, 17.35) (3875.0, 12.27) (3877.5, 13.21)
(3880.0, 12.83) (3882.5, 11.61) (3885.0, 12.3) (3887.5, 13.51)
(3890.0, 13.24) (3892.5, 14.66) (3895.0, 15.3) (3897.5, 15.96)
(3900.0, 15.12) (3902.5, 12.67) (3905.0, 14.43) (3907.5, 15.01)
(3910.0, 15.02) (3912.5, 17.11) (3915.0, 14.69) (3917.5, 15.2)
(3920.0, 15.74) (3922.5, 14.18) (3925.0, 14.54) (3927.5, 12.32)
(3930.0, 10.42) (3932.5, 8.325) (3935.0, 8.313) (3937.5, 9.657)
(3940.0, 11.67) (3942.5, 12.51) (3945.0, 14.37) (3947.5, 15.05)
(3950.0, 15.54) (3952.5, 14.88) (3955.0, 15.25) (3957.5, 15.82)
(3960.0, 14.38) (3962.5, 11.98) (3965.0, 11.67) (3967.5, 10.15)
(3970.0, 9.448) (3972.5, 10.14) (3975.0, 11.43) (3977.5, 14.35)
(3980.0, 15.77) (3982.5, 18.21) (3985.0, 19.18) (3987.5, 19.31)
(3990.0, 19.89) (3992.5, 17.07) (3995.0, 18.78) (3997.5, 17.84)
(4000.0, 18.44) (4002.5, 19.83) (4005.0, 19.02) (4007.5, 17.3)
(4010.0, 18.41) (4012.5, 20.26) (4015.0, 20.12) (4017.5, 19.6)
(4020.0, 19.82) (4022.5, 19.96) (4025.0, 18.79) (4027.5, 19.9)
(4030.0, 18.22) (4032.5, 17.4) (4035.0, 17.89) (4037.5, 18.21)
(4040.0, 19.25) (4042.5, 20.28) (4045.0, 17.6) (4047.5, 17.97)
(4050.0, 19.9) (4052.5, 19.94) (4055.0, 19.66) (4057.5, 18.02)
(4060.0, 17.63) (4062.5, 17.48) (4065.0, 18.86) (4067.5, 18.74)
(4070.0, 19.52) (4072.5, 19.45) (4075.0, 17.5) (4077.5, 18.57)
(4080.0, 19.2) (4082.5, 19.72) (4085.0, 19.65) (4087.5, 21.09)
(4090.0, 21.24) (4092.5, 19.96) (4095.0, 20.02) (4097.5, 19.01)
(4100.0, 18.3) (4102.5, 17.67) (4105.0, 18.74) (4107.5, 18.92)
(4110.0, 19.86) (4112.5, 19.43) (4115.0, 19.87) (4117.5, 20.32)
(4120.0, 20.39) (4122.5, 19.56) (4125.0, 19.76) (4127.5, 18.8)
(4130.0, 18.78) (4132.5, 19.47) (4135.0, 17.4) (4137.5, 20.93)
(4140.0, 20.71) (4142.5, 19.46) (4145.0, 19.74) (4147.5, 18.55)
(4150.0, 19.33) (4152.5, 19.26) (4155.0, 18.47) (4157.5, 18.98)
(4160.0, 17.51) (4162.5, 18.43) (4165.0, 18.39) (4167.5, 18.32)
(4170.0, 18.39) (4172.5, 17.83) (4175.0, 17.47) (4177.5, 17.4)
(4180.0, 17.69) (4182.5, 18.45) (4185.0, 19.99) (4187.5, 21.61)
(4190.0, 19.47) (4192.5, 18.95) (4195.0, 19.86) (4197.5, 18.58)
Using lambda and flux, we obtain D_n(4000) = 1.50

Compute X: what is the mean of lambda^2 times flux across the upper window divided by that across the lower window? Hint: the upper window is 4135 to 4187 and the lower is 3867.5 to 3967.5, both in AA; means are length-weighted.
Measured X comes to 1.54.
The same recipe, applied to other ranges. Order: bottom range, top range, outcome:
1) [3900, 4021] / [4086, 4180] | 1.37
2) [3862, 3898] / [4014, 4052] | 1.41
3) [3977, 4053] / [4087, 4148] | 1.10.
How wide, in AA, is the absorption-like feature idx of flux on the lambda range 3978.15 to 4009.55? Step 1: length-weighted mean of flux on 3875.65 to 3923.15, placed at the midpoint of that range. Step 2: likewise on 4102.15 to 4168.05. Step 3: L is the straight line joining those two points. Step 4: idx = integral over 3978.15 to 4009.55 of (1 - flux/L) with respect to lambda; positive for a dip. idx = -4.0 AA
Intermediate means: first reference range 14.3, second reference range 19.2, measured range 18.3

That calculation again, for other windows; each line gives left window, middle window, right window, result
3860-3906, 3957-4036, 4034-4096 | 2.27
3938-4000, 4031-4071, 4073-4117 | -1.99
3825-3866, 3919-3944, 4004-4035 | 5.32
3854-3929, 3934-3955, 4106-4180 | 3.29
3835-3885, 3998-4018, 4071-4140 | -2.79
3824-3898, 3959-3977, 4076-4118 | 4.92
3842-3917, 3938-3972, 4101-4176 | 4.98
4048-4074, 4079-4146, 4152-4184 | -3.65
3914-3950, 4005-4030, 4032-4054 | -2.73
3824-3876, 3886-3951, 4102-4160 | 1.09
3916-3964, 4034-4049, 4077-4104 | -0.97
